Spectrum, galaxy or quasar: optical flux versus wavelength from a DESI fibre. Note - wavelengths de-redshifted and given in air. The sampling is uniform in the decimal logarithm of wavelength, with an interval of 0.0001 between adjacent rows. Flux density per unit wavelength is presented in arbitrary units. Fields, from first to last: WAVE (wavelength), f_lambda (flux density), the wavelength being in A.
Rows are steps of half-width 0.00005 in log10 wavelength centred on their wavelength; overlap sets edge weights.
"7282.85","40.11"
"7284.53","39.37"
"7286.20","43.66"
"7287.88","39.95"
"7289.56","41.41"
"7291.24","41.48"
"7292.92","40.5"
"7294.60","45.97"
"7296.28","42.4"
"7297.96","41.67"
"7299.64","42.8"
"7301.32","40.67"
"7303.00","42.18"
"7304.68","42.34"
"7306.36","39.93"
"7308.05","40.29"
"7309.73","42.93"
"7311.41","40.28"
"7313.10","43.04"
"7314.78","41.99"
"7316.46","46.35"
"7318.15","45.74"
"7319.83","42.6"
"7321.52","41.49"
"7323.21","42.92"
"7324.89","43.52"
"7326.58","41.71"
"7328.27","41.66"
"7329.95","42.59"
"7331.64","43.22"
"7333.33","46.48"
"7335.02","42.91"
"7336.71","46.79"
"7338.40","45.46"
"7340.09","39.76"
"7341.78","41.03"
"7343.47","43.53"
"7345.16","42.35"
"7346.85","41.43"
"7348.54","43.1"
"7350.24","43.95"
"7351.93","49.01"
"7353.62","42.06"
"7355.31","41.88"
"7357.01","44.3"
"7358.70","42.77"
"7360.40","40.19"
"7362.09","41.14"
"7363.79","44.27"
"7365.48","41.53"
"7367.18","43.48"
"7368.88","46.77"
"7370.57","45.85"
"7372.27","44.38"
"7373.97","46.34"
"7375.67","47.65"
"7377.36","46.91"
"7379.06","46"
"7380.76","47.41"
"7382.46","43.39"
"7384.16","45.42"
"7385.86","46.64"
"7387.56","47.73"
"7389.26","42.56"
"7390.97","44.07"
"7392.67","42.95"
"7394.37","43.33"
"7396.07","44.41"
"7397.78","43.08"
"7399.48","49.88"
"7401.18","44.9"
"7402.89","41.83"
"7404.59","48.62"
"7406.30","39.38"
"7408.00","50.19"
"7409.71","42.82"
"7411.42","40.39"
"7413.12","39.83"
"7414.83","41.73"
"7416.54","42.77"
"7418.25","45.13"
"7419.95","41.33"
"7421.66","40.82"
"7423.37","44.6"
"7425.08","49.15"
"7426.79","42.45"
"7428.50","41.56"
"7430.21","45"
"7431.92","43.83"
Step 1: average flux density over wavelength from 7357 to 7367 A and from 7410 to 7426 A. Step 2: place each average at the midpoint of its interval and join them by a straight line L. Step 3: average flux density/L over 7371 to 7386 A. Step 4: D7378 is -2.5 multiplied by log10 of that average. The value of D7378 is -0.087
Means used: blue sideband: 42.3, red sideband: 42.9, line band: 46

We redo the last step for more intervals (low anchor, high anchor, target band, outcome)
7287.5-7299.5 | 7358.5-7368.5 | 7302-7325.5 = -0.010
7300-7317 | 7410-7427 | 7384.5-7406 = -0.055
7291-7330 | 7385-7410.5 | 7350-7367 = 0.016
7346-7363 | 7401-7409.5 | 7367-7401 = -0.034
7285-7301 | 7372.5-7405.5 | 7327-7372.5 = 0.017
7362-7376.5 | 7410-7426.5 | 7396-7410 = -0.041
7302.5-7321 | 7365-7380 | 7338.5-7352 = 0.034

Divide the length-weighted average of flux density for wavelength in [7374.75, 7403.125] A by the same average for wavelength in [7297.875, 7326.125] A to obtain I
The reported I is 1.1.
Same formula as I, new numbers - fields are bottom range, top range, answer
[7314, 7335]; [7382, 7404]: 1.03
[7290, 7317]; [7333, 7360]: 1.03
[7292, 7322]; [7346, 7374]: 1.03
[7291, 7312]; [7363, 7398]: 1.08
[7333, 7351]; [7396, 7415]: 1.02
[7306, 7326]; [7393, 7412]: 1.04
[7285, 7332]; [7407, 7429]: 1.02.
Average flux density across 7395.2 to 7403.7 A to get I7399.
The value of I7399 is 44.8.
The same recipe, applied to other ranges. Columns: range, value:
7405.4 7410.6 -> 44.1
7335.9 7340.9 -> 44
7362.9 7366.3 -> 42.9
